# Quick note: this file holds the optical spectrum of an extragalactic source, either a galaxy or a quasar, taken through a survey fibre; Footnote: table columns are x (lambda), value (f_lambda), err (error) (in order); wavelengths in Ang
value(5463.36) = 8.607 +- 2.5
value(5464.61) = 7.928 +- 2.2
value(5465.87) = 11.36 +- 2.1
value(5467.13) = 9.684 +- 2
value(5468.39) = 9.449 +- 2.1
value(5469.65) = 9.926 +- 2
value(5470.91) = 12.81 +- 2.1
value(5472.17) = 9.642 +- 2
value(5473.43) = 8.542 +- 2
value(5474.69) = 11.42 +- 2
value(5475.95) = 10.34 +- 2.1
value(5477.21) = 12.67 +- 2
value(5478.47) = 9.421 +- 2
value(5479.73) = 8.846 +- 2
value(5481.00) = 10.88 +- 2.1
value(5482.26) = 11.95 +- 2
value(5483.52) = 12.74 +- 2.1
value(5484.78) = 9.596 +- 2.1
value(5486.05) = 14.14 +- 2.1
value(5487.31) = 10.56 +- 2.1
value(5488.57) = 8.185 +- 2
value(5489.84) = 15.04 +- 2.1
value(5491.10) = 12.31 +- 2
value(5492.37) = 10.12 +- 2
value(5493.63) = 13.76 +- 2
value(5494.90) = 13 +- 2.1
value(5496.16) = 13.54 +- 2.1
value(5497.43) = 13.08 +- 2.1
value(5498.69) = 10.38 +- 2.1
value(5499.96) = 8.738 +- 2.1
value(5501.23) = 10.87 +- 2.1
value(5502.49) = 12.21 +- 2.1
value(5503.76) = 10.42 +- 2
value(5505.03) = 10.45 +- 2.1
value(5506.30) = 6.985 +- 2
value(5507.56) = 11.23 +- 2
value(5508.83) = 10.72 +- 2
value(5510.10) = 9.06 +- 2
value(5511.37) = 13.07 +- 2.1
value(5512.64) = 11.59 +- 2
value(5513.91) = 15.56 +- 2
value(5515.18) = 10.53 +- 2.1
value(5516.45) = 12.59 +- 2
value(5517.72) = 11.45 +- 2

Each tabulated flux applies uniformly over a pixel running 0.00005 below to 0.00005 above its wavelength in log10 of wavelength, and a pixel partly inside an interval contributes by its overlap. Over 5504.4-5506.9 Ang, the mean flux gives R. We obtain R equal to 8.73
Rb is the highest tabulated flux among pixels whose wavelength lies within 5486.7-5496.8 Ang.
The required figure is 15.04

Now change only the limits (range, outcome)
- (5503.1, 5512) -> 13.07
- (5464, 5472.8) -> 12.81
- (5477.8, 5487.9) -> 14.14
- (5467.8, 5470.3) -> 9.926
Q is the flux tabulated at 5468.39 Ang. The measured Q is 9.449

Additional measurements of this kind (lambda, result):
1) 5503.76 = 10.42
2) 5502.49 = 12.21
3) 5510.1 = 9.06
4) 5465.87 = 11.36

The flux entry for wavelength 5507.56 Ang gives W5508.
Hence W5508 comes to 11.23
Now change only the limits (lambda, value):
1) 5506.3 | 6.985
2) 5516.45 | 12.59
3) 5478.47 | 9.421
